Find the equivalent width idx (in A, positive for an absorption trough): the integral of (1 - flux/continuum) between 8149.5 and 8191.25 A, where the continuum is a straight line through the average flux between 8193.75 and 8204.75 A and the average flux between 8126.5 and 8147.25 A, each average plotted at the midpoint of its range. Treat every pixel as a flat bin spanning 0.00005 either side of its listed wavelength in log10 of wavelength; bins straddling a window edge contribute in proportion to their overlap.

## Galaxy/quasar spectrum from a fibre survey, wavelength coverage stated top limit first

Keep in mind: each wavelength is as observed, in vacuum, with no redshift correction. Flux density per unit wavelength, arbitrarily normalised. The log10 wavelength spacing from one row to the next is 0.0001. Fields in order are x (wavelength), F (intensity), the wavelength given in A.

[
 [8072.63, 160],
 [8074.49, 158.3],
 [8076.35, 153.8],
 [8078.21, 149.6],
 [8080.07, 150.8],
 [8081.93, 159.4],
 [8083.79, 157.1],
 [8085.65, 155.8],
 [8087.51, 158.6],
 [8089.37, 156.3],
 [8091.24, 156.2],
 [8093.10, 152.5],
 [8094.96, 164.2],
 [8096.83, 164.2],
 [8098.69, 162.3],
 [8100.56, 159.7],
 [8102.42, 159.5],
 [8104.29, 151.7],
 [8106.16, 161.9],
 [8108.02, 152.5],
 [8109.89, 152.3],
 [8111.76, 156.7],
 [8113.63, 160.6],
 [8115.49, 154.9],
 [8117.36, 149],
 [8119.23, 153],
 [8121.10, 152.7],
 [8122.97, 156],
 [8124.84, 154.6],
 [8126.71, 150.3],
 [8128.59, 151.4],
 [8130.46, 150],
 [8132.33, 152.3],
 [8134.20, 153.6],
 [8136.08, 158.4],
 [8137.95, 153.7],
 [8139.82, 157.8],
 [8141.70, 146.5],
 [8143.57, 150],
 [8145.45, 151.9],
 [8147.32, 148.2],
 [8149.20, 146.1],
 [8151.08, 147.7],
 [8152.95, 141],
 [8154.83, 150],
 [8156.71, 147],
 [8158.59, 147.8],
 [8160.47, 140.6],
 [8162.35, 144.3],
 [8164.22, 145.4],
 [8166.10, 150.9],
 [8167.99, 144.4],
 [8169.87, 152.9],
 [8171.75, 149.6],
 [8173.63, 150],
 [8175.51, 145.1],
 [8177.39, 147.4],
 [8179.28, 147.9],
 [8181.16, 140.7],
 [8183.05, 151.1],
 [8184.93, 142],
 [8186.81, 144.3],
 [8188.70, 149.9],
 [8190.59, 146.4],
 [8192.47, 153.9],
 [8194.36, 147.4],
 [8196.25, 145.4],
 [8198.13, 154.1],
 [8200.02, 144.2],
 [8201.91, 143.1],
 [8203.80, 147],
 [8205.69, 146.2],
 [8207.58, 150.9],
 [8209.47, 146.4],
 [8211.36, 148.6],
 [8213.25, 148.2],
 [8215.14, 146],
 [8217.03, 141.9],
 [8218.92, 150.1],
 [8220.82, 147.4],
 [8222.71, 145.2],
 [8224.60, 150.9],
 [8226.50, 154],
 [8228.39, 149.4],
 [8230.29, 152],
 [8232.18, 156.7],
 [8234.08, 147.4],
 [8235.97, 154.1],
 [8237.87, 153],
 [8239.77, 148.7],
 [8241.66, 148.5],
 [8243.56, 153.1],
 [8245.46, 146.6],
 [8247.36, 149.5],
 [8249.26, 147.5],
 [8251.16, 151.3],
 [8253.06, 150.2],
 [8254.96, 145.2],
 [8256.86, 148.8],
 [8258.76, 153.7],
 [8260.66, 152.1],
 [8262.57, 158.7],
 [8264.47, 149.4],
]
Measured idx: 0.8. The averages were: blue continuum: 152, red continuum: 147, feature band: 147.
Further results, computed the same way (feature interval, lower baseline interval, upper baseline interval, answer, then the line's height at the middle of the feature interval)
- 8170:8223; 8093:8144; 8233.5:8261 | 1.7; 152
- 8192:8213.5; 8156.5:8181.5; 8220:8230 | 0.1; 149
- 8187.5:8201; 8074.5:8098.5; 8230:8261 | 0.3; 153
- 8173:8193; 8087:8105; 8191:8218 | 0.4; 150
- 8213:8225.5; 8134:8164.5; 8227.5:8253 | 0.3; 150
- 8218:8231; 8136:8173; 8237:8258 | -0.1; 149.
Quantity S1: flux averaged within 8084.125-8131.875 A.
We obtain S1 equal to 156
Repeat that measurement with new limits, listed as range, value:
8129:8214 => 148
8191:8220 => 148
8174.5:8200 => 147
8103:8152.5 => 153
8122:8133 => 152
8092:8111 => 158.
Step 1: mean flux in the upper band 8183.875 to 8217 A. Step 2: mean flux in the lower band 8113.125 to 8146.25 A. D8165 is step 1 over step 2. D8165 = 0.96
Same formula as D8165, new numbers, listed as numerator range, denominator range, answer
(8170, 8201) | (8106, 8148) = 0.96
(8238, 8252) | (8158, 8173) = 1.02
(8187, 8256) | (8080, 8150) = 0.96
